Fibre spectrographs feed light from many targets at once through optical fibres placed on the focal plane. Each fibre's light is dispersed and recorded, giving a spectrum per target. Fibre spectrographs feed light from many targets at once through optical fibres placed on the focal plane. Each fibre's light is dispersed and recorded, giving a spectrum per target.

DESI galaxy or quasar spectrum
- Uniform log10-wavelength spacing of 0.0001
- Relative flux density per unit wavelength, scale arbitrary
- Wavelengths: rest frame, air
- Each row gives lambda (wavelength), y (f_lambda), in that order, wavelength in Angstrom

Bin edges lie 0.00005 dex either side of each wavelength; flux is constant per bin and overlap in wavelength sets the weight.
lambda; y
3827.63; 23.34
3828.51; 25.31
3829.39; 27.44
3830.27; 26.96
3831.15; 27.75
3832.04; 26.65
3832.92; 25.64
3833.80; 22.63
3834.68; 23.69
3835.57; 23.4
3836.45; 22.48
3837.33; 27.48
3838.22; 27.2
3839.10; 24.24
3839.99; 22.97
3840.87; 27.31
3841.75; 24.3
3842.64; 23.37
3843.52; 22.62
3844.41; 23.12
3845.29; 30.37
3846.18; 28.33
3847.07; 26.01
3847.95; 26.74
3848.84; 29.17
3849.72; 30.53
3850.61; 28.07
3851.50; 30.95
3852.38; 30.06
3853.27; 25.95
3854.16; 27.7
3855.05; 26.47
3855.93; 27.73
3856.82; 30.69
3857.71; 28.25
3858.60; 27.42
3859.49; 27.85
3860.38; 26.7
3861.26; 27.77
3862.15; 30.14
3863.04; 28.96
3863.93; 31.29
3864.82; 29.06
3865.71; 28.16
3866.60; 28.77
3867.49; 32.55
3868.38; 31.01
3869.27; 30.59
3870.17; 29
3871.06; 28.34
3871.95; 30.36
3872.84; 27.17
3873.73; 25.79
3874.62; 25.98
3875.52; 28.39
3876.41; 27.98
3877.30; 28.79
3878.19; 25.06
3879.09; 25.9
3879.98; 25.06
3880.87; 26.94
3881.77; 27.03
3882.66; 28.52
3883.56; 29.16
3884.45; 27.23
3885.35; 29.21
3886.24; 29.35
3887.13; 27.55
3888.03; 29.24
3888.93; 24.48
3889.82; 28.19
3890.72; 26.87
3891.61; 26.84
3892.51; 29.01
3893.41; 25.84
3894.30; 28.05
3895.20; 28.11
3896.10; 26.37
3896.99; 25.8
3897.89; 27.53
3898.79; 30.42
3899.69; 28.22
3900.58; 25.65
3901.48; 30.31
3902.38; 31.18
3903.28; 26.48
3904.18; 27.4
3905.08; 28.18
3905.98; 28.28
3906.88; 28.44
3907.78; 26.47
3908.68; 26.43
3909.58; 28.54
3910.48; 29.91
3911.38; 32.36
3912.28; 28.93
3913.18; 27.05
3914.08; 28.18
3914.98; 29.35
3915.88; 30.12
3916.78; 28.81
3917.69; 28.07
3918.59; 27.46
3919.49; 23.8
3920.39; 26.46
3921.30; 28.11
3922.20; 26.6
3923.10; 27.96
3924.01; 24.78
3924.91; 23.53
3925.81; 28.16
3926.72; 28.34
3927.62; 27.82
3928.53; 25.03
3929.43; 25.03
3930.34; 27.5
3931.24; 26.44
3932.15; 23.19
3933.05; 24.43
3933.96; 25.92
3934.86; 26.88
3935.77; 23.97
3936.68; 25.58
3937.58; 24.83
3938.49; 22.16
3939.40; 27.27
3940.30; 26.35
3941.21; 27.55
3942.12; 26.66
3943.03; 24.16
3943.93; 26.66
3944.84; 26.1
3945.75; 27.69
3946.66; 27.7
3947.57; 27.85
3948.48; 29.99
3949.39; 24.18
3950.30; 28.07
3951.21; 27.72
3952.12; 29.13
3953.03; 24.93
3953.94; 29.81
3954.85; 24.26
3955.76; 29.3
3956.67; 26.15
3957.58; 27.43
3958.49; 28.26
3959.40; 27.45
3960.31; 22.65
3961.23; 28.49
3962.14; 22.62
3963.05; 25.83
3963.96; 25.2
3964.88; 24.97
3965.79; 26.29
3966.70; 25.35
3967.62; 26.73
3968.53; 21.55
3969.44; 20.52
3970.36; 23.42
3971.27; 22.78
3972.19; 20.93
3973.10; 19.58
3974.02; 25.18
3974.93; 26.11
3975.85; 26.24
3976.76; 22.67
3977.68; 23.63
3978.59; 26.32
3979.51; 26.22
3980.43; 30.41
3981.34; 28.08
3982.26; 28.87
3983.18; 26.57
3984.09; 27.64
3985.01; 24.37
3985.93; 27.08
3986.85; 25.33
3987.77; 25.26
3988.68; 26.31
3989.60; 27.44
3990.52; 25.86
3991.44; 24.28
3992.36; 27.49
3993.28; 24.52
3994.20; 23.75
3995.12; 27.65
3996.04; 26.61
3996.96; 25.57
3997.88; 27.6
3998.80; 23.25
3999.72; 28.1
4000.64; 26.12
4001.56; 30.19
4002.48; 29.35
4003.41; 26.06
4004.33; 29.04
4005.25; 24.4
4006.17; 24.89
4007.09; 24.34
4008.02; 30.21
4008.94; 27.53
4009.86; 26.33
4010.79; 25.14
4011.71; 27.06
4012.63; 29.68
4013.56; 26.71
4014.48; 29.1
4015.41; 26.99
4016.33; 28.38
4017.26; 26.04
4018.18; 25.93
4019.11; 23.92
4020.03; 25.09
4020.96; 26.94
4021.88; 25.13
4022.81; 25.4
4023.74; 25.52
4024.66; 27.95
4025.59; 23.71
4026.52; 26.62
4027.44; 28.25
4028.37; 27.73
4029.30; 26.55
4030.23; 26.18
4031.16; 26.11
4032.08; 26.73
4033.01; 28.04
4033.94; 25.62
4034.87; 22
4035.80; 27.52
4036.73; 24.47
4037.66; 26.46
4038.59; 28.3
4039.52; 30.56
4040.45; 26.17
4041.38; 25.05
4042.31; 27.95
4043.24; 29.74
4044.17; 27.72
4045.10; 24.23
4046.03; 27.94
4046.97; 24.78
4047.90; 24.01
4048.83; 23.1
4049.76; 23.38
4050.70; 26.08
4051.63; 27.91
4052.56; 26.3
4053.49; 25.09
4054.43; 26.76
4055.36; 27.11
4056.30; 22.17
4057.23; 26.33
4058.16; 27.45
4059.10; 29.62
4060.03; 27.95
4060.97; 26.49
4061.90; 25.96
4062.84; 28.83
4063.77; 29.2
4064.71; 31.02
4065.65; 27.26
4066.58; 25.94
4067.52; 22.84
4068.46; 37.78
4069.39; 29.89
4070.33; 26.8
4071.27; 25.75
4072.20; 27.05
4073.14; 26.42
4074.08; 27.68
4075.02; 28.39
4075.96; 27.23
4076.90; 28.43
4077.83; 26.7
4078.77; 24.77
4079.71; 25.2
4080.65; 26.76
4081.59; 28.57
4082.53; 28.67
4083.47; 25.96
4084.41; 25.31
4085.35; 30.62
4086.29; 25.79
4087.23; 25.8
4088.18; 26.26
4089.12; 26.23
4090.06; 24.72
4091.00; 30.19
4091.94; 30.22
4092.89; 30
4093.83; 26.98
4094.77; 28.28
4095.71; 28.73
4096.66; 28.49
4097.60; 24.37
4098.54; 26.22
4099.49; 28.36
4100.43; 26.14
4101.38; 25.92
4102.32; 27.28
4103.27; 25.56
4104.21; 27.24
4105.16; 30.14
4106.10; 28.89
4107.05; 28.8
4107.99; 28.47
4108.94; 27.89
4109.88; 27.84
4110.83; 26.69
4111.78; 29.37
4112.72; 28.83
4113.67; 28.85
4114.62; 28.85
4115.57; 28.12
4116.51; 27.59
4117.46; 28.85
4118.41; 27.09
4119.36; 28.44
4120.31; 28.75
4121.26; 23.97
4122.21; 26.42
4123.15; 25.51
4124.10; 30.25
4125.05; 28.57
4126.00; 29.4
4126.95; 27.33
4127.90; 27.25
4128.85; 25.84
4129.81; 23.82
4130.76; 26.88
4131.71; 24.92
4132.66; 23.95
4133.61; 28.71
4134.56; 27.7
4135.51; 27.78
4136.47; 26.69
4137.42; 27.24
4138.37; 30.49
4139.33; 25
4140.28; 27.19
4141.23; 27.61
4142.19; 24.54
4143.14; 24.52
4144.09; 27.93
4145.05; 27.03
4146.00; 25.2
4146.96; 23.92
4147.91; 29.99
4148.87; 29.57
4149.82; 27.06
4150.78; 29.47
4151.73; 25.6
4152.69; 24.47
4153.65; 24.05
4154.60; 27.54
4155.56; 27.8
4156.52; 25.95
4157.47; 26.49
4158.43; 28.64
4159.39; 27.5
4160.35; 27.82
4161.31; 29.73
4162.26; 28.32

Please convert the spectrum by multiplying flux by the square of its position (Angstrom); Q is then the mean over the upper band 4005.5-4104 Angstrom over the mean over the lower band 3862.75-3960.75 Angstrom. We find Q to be 1.05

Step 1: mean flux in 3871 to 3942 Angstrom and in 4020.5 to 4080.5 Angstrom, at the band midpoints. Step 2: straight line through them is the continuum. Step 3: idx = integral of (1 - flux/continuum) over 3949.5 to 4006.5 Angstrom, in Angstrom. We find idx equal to 2.3 Angstrom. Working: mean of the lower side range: 27.3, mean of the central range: 25.9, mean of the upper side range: 26.8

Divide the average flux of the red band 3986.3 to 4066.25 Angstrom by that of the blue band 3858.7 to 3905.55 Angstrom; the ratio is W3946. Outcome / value 0.95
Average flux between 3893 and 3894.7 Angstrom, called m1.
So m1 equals 27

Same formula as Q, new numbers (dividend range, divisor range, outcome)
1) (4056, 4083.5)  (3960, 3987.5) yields 1.15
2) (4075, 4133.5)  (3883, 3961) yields 1.10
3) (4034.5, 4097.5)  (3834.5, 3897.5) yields 1.09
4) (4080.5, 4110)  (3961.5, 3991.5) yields 1.16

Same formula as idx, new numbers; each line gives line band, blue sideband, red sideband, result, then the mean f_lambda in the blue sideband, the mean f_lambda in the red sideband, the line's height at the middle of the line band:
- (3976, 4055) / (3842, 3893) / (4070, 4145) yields 3.2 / 27.9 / 27.3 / 27.5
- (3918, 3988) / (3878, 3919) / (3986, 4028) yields 3.3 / 27.9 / 26.5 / 27.2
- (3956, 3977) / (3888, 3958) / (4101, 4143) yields 1.9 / 27.1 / 27.4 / 27.2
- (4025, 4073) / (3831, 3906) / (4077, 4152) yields 1.0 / 27.5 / 27.3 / 27.4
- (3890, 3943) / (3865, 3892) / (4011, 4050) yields 0.9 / 28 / 26.4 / 27.6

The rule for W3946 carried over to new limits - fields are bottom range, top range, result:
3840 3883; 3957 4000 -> 0.92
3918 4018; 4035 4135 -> 1.04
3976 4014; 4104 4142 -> 1.04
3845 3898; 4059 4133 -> 0.98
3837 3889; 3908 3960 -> 0.97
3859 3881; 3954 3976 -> 0.88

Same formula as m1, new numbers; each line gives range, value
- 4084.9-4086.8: 28.2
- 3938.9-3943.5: 26.4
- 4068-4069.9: 33.7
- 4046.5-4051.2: 24.3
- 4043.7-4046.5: 26.6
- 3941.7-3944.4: 25.9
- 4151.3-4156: 25.9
